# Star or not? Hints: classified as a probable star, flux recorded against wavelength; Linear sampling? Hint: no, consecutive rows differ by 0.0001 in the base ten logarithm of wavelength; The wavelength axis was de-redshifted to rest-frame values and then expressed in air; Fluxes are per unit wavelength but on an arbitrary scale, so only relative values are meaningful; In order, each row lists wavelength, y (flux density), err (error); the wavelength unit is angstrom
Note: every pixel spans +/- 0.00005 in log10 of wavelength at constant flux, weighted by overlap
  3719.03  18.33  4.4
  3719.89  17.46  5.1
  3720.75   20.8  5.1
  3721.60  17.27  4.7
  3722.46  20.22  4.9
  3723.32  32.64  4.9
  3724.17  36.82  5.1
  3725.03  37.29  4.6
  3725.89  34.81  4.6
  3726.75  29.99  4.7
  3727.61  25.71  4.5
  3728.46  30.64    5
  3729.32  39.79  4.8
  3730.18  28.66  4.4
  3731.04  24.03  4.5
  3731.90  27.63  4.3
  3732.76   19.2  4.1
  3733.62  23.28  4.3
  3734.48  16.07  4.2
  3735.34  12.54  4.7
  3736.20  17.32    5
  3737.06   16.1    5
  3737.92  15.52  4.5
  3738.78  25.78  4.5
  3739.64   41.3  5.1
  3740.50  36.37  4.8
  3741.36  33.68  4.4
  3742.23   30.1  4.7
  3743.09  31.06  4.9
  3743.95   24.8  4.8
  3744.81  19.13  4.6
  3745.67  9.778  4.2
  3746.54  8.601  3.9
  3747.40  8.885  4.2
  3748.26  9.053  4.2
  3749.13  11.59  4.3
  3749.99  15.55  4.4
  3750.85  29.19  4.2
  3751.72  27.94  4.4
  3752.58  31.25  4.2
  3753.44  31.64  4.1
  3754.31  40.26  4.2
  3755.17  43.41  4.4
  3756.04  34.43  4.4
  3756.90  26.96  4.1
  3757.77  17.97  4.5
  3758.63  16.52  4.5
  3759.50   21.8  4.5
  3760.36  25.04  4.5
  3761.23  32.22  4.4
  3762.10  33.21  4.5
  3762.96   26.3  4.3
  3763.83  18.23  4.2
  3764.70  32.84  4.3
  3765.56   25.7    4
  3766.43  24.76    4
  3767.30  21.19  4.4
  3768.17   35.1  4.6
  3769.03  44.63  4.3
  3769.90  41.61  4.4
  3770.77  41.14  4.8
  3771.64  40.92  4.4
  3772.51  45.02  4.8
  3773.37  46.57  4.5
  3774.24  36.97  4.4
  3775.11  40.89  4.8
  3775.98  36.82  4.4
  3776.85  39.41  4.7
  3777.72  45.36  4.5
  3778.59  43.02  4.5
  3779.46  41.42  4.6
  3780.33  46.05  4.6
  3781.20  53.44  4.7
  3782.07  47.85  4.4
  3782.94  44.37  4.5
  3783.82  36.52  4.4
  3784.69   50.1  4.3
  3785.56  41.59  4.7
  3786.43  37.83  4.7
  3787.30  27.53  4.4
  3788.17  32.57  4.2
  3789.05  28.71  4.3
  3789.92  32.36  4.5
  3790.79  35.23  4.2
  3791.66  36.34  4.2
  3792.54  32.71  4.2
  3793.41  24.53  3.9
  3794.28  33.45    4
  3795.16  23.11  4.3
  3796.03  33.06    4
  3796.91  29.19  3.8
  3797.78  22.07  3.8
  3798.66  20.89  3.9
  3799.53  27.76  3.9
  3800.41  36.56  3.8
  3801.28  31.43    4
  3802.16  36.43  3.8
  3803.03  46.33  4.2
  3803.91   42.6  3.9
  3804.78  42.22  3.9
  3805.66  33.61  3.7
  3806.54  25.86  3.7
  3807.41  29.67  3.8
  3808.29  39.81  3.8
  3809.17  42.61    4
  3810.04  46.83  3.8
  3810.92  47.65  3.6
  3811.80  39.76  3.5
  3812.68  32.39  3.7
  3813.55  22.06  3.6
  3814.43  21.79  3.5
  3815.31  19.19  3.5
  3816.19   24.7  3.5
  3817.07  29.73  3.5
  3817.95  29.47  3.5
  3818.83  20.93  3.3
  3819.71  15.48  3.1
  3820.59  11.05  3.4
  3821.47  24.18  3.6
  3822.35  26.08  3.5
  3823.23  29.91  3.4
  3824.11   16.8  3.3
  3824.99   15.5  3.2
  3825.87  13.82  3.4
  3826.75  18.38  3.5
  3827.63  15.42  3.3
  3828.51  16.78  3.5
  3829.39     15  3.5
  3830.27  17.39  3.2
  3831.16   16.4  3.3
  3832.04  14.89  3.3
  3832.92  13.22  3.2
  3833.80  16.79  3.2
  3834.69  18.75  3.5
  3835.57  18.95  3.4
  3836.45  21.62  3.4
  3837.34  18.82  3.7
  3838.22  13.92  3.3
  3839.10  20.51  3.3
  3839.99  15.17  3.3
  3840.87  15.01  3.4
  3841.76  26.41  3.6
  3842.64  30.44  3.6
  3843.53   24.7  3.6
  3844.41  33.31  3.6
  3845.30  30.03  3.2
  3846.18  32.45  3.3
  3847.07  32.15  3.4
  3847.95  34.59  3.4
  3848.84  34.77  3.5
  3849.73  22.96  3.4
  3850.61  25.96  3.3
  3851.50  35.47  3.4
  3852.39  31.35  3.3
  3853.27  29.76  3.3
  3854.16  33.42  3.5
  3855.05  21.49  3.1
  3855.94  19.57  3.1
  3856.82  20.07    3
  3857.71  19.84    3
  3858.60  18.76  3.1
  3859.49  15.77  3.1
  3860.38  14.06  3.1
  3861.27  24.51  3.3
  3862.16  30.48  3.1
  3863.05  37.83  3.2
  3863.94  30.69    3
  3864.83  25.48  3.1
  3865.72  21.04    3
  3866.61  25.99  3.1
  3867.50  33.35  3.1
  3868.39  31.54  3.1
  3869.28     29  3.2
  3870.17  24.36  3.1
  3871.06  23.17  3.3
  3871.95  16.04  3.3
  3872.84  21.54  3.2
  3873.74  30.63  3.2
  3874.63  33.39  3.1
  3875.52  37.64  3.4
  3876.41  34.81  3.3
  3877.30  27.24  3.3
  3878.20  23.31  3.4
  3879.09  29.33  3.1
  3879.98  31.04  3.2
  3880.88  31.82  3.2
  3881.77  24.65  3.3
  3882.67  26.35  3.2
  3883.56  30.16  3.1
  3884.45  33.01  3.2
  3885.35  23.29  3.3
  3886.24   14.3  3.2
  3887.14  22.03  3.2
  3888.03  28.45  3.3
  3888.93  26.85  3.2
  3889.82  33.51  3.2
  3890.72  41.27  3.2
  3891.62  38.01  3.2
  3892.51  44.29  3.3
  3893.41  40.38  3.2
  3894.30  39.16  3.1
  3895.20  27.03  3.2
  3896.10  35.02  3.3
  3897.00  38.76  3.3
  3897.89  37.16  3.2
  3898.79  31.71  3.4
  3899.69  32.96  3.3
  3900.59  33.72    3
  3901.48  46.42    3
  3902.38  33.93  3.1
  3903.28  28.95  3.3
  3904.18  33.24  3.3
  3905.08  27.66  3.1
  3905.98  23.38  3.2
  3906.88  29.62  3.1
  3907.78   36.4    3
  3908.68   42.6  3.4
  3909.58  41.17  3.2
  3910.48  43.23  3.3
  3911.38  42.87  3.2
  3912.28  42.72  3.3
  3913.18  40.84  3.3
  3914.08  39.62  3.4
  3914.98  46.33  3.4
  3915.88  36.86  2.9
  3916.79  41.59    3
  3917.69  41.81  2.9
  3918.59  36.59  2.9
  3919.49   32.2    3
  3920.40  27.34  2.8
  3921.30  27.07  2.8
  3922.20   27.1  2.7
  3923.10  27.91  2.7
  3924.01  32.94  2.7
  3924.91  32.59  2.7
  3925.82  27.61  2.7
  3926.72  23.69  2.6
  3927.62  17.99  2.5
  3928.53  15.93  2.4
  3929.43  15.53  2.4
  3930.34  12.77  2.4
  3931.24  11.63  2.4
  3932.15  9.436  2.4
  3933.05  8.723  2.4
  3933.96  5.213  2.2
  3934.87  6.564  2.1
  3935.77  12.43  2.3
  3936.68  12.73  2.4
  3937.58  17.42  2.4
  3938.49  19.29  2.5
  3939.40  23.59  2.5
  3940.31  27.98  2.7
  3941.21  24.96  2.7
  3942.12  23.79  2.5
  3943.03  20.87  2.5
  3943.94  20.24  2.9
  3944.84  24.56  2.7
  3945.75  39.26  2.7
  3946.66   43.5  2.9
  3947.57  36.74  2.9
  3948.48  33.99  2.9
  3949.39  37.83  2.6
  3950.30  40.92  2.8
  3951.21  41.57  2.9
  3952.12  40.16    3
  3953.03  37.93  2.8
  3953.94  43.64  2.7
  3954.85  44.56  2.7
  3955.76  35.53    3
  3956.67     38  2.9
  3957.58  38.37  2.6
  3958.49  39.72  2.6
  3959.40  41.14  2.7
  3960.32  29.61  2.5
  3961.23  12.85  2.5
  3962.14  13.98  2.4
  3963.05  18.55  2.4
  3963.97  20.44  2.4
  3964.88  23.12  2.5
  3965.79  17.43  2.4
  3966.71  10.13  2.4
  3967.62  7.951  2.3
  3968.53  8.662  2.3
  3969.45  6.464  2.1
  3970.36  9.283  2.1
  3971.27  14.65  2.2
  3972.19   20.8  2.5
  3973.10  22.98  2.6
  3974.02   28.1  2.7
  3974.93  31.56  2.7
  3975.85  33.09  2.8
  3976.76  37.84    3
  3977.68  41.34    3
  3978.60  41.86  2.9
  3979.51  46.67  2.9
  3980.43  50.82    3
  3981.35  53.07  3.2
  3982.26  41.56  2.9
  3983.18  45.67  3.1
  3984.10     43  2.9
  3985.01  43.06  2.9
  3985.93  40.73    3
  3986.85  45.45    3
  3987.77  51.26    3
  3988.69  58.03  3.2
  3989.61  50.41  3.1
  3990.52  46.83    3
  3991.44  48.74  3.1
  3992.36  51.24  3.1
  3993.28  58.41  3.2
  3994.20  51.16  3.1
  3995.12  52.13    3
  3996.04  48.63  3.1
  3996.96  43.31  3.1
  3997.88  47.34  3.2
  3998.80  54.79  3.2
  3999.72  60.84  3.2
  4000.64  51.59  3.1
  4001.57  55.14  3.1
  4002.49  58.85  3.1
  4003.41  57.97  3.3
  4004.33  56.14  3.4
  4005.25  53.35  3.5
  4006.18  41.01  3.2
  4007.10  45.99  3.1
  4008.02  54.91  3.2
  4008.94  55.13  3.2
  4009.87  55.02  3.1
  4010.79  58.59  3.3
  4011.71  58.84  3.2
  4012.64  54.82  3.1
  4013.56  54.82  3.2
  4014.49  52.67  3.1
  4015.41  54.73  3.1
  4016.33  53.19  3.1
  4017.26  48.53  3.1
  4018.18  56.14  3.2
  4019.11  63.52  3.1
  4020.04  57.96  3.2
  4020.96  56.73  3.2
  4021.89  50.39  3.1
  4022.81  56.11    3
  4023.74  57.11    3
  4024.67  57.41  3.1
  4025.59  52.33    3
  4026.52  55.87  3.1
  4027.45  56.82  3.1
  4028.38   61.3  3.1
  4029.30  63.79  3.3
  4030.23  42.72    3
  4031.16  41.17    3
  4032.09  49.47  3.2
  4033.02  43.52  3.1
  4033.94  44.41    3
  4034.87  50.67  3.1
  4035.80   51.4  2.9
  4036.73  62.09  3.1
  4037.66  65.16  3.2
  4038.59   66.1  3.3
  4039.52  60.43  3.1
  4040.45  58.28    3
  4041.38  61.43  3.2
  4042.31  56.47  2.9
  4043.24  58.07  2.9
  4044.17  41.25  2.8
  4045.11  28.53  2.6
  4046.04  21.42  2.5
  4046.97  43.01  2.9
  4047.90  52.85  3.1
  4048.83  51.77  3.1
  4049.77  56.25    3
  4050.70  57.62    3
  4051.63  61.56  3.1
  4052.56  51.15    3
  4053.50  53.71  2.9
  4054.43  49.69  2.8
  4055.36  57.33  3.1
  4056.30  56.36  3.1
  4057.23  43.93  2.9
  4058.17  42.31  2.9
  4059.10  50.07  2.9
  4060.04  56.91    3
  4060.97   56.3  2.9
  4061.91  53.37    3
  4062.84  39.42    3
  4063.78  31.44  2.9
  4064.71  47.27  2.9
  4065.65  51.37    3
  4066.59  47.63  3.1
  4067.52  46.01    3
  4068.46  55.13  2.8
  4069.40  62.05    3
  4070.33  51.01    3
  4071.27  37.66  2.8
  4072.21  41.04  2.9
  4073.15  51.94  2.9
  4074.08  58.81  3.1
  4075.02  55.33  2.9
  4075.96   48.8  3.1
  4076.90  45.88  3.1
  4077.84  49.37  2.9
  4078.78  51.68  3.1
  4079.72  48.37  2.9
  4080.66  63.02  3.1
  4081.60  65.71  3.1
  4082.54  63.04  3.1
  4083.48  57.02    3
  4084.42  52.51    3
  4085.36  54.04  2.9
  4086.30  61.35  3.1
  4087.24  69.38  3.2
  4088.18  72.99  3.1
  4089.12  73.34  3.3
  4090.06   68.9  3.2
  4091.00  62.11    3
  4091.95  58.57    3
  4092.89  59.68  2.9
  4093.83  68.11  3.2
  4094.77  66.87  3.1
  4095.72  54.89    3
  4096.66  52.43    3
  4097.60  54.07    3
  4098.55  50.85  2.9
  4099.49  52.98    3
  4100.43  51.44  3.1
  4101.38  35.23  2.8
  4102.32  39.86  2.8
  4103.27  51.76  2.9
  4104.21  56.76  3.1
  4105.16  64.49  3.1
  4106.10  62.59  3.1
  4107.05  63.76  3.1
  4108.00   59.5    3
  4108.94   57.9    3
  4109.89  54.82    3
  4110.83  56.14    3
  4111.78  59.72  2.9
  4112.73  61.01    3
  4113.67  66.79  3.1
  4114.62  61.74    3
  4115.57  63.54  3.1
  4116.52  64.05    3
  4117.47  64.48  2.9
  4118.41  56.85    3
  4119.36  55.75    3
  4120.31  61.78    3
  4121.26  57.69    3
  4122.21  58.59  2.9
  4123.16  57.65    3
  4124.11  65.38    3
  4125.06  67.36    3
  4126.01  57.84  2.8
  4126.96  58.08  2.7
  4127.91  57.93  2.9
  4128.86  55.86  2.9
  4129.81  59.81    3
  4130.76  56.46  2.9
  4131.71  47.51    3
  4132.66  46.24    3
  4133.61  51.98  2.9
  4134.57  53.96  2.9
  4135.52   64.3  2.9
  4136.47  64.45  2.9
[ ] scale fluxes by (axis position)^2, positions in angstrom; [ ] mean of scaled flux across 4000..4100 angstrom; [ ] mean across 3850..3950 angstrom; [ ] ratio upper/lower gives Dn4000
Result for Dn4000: 2.03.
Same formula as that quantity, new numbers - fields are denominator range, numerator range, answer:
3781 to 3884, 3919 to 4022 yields 1.42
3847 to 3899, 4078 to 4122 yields 2.29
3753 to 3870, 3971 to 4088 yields 1.94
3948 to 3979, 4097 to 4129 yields 2.20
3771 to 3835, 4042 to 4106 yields 1.96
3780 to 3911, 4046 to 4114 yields 2.11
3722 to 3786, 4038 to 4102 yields 2.06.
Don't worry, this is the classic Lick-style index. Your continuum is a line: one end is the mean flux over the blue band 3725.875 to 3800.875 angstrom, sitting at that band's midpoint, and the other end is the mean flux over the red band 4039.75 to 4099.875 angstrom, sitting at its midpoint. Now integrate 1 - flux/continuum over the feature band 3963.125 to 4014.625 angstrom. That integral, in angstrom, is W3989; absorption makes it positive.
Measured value 5.96 angstrom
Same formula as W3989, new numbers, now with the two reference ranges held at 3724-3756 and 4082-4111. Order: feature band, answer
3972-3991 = 2.4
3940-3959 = 4.2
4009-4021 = -1.2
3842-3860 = 4.2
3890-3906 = 1.8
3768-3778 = -4.5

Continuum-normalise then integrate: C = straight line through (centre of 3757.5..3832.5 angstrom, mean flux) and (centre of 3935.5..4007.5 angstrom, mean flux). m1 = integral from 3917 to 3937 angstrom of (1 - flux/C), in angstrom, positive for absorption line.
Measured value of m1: 7.7 angstrom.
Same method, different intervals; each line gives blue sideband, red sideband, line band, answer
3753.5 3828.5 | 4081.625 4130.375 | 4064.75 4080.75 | 1.7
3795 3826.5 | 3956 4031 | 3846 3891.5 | 8.5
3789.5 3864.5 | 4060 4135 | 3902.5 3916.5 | -0.6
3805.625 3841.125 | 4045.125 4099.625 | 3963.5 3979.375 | 7.2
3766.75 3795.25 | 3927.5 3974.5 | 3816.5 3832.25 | 7.0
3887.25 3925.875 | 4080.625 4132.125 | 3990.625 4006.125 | -2.1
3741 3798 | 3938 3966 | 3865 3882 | 1.8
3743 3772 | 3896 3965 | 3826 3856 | 5.4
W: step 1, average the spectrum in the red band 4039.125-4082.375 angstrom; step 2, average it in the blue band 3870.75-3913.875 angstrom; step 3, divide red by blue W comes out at 1.6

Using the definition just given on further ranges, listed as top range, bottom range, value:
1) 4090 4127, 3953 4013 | 1.45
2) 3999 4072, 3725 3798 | 1.72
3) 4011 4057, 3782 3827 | 1.73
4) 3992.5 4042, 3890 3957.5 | 1.75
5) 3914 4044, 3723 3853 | 1.38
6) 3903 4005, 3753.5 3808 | 0.98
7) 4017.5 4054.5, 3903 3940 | 1.94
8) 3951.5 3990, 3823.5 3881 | 1.36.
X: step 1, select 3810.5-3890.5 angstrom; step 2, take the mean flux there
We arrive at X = 24.8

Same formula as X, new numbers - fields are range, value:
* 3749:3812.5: 34.4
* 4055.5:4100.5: 54.5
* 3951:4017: 41.1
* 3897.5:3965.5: 29.7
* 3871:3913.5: 32.5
